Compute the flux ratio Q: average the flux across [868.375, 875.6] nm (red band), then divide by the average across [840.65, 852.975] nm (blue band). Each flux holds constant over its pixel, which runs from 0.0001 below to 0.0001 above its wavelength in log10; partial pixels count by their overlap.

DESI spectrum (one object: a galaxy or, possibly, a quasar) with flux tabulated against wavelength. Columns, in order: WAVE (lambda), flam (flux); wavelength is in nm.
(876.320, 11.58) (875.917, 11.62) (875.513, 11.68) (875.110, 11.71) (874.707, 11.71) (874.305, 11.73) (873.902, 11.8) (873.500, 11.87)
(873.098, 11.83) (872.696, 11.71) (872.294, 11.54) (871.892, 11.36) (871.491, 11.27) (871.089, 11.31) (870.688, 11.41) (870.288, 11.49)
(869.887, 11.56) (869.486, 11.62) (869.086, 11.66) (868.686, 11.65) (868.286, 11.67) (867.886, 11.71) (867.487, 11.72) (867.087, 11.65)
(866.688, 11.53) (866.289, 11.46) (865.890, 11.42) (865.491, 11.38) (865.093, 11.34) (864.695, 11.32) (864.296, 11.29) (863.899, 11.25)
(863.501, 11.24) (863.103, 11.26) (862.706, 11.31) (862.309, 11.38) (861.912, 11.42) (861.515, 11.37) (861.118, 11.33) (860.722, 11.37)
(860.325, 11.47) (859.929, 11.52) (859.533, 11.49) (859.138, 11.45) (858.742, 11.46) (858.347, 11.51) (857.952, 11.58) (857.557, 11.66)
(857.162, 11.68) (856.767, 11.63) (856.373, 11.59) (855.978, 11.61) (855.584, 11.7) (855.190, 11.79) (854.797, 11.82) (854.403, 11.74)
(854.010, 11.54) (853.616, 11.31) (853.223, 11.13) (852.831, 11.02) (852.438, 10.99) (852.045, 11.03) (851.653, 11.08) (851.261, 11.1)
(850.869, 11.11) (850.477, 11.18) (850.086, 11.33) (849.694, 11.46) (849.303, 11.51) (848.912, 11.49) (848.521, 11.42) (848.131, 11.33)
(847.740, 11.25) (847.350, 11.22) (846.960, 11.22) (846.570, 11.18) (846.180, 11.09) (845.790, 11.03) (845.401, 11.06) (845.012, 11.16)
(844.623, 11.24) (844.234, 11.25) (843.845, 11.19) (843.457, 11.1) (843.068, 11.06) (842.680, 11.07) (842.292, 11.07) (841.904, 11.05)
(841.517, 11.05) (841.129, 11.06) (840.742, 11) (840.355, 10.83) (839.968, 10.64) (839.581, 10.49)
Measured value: 1.04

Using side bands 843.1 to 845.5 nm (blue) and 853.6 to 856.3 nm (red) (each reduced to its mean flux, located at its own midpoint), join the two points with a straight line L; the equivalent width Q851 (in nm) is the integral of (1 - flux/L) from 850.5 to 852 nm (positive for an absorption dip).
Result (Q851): 0.05 nm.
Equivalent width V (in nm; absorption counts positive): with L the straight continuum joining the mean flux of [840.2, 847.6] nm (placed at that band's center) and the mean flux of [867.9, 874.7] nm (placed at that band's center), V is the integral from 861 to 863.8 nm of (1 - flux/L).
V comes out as 0.03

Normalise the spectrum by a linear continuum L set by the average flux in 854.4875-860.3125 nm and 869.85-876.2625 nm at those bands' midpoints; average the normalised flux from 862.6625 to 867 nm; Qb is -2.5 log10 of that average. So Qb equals 0.02 mag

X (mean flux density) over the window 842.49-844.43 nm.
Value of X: 11.1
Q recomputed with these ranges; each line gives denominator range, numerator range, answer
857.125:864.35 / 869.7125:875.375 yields 1.02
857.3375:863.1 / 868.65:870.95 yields 1.01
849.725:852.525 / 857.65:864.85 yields 1.02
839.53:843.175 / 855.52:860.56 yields 1.06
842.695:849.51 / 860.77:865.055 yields 1.01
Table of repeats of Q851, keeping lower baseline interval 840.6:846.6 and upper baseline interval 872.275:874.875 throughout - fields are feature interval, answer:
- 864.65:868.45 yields 0.026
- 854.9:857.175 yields -0.059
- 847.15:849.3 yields -0.029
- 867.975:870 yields 0.003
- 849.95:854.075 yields 0.049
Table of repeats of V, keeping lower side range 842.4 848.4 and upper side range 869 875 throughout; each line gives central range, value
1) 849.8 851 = 0.002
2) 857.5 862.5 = -0.025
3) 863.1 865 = 0.031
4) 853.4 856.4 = -0.084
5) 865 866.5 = 0.011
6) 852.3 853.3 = 0.022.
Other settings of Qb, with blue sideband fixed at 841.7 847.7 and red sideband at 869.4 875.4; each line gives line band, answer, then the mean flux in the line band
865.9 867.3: 0.00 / 11.5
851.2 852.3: 0.02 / 11.1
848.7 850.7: -0.02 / 11.4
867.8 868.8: -0.01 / 11.7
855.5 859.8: -0.02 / 11.6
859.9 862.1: 0.00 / 11.4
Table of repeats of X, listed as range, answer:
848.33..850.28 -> 11.4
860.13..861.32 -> 11.4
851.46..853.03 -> 11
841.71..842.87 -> 11.1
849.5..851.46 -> 11.2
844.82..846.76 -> 11.1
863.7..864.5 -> 11.3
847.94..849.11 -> 11.4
